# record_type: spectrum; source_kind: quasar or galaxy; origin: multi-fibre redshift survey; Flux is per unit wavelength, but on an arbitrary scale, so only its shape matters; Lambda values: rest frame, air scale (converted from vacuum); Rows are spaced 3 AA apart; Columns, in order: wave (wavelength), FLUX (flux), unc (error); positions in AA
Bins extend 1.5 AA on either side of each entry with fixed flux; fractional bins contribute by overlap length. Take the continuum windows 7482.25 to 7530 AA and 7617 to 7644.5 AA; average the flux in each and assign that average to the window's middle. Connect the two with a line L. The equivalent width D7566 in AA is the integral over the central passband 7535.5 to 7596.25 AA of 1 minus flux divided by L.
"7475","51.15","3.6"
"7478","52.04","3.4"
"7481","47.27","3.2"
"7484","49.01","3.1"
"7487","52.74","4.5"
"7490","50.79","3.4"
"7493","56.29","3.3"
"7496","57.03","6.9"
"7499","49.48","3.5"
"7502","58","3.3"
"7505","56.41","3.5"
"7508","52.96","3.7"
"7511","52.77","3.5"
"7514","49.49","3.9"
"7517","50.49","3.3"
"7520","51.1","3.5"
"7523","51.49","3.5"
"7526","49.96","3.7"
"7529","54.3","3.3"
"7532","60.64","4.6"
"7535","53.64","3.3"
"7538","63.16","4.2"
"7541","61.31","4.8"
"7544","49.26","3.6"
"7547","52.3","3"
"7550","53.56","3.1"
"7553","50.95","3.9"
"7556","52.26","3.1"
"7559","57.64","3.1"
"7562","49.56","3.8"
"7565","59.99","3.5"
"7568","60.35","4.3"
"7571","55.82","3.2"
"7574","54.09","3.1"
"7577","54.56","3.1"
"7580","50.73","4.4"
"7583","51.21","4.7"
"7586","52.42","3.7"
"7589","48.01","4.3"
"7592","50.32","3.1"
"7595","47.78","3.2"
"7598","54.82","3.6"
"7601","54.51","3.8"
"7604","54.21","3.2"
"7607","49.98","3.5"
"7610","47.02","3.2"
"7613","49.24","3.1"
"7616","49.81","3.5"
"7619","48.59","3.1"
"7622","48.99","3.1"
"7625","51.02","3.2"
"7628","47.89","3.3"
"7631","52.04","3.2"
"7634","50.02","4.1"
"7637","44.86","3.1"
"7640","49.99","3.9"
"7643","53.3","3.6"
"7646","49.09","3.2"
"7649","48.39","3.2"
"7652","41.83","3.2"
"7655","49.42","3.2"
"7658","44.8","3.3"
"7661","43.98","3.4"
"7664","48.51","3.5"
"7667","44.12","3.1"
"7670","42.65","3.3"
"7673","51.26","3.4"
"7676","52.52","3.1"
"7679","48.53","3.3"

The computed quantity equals -3.08 AA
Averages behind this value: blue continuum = 52.6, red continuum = 49.6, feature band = 53.8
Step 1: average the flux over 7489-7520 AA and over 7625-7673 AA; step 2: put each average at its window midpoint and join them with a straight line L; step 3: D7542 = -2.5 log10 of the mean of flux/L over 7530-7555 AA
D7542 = -0.075 mag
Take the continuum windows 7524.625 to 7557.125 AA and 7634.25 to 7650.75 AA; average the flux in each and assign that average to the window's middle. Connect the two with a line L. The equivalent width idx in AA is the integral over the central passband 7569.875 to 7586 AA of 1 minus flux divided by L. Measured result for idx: -0.1 AA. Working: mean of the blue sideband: 54.7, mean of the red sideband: 49.1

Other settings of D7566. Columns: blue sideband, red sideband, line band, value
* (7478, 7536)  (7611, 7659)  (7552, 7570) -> -1.5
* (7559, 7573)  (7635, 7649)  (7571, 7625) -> 2.4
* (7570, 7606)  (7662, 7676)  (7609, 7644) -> 0.3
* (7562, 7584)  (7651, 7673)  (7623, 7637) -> -0.2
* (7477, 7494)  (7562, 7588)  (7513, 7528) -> 0.5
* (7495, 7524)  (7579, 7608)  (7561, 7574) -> -1.1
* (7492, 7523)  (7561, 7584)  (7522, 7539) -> -0.5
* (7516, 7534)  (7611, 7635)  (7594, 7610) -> -0.5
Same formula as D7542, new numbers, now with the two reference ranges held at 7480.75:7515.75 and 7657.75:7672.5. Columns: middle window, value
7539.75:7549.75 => -0.068 mag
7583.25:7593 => -0.035 mag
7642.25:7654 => -0.043 mag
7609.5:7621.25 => -0.029 mag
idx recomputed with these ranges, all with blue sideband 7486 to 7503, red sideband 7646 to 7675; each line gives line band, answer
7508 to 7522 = 0.5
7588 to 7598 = 0.0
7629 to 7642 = -0.5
